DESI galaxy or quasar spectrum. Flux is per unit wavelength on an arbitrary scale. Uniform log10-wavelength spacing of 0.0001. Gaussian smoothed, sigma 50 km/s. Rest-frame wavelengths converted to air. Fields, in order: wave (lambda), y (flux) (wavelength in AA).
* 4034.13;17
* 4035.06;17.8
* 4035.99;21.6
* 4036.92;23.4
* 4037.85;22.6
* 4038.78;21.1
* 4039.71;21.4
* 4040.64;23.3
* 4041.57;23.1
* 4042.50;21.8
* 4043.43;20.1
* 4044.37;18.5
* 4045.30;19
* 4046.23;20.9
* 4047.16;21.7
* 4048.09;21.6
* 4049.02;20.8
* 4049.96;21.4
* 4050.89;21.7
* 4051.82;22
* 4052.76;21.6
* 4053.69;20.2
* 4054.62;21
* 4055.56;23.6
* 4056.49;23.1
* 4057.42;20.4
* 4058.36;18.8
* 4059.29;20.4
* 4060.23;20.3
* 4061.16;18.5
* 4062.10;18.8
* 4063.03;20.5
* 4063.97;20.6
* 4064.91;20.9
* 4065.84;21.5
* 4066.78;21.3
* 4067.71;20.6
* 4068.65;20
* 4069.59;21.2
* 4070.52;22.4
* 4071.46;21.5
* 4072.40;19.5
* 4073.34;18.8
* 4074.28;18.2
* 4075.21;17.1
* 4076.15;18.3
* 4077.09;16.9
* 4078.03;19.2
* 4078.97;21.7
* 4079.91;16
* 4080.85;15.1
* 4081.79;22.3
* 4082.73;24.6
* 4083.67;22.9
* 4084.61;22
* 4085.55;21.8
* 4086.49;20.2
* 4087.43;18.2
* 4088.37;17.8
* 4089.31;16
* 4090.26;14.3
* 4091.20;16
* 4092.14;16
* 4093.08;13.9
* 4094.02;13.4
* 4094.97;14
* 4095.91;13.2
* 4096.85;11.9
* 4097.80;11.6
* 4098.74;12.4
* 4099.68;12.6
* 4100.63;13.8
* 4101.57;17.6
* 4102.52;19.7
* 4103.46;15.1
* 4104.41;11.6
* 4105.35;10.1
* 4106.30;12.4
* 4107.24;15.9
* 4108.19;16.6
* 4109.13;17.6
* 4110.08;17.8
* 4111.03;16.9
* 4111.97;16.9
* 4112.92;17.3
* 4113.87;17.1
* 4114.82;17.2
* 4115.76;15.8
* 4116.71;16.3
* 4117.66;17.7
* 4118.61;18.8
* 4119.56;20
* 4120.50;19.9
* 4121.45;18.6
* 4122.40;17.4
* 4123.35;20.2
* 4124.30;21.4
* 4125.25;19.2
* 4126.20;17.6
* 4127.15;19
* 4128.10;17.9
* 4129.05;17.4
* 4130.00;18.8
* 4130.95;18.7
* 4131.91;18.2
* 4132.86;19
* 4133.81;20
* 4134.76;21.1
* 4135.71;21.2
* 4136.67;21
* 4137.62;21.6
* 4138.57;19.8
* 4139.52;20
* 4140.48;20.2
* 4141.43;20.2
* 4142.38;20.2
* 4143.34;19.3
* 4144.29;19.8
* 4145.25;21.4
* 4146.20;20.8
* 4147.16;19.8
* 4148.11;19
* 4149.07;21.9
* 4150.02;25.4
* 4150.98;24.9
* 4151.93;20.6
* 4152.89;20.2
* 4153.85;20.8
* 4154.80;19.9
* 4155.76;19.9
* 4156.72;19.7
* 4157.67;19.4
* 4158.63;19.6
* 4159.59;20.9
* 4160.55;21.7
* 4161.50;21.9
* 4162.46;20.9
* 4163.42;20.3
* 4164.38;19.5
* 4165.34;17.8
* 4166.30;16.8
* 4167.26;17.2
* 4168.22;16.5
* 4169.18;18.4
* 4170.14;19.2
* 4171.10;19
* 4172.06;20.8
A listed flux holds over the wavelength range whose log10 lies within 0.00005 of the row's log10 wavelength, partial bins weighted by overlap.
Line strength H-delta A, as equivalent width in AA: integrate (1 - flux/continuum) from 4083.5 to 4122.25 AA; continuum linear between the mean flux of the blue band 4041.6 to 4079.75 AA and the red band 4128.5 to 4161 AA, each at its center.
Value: 7.8 AA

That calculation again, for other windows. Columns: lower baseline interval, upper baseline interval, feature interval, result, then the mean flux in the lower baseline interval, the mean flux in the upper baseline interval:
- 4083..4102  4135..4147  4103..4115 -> 1.4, 16.1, 20.4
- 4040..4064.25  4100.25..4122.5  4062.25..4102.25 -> 1.6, 20.9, 16.6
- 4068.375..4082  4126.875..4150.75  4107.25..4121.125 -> 1.6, 19.1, 20.1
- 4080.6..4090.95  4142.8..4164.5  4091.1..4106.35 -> 4.6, 19.6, 20.8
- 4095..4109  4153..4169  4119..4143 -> -4.1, 14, 19.5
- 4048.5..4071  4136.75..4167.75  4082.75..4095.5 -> 1.9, 20.9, 20.4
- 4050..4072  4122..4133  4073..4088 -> 0.5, 20.9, 18.7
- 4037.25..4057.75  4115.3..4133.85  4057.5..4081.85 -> 1.2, 21.4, 18.6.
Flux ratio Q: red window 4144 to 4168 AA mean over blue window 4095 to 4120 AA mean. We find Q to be 1.31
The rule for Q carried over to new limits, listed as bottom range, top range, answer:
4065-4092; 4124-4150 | 1.02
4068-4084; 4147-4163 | 1.06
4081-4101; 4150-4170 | 1.20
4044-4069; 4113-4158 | 0.95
